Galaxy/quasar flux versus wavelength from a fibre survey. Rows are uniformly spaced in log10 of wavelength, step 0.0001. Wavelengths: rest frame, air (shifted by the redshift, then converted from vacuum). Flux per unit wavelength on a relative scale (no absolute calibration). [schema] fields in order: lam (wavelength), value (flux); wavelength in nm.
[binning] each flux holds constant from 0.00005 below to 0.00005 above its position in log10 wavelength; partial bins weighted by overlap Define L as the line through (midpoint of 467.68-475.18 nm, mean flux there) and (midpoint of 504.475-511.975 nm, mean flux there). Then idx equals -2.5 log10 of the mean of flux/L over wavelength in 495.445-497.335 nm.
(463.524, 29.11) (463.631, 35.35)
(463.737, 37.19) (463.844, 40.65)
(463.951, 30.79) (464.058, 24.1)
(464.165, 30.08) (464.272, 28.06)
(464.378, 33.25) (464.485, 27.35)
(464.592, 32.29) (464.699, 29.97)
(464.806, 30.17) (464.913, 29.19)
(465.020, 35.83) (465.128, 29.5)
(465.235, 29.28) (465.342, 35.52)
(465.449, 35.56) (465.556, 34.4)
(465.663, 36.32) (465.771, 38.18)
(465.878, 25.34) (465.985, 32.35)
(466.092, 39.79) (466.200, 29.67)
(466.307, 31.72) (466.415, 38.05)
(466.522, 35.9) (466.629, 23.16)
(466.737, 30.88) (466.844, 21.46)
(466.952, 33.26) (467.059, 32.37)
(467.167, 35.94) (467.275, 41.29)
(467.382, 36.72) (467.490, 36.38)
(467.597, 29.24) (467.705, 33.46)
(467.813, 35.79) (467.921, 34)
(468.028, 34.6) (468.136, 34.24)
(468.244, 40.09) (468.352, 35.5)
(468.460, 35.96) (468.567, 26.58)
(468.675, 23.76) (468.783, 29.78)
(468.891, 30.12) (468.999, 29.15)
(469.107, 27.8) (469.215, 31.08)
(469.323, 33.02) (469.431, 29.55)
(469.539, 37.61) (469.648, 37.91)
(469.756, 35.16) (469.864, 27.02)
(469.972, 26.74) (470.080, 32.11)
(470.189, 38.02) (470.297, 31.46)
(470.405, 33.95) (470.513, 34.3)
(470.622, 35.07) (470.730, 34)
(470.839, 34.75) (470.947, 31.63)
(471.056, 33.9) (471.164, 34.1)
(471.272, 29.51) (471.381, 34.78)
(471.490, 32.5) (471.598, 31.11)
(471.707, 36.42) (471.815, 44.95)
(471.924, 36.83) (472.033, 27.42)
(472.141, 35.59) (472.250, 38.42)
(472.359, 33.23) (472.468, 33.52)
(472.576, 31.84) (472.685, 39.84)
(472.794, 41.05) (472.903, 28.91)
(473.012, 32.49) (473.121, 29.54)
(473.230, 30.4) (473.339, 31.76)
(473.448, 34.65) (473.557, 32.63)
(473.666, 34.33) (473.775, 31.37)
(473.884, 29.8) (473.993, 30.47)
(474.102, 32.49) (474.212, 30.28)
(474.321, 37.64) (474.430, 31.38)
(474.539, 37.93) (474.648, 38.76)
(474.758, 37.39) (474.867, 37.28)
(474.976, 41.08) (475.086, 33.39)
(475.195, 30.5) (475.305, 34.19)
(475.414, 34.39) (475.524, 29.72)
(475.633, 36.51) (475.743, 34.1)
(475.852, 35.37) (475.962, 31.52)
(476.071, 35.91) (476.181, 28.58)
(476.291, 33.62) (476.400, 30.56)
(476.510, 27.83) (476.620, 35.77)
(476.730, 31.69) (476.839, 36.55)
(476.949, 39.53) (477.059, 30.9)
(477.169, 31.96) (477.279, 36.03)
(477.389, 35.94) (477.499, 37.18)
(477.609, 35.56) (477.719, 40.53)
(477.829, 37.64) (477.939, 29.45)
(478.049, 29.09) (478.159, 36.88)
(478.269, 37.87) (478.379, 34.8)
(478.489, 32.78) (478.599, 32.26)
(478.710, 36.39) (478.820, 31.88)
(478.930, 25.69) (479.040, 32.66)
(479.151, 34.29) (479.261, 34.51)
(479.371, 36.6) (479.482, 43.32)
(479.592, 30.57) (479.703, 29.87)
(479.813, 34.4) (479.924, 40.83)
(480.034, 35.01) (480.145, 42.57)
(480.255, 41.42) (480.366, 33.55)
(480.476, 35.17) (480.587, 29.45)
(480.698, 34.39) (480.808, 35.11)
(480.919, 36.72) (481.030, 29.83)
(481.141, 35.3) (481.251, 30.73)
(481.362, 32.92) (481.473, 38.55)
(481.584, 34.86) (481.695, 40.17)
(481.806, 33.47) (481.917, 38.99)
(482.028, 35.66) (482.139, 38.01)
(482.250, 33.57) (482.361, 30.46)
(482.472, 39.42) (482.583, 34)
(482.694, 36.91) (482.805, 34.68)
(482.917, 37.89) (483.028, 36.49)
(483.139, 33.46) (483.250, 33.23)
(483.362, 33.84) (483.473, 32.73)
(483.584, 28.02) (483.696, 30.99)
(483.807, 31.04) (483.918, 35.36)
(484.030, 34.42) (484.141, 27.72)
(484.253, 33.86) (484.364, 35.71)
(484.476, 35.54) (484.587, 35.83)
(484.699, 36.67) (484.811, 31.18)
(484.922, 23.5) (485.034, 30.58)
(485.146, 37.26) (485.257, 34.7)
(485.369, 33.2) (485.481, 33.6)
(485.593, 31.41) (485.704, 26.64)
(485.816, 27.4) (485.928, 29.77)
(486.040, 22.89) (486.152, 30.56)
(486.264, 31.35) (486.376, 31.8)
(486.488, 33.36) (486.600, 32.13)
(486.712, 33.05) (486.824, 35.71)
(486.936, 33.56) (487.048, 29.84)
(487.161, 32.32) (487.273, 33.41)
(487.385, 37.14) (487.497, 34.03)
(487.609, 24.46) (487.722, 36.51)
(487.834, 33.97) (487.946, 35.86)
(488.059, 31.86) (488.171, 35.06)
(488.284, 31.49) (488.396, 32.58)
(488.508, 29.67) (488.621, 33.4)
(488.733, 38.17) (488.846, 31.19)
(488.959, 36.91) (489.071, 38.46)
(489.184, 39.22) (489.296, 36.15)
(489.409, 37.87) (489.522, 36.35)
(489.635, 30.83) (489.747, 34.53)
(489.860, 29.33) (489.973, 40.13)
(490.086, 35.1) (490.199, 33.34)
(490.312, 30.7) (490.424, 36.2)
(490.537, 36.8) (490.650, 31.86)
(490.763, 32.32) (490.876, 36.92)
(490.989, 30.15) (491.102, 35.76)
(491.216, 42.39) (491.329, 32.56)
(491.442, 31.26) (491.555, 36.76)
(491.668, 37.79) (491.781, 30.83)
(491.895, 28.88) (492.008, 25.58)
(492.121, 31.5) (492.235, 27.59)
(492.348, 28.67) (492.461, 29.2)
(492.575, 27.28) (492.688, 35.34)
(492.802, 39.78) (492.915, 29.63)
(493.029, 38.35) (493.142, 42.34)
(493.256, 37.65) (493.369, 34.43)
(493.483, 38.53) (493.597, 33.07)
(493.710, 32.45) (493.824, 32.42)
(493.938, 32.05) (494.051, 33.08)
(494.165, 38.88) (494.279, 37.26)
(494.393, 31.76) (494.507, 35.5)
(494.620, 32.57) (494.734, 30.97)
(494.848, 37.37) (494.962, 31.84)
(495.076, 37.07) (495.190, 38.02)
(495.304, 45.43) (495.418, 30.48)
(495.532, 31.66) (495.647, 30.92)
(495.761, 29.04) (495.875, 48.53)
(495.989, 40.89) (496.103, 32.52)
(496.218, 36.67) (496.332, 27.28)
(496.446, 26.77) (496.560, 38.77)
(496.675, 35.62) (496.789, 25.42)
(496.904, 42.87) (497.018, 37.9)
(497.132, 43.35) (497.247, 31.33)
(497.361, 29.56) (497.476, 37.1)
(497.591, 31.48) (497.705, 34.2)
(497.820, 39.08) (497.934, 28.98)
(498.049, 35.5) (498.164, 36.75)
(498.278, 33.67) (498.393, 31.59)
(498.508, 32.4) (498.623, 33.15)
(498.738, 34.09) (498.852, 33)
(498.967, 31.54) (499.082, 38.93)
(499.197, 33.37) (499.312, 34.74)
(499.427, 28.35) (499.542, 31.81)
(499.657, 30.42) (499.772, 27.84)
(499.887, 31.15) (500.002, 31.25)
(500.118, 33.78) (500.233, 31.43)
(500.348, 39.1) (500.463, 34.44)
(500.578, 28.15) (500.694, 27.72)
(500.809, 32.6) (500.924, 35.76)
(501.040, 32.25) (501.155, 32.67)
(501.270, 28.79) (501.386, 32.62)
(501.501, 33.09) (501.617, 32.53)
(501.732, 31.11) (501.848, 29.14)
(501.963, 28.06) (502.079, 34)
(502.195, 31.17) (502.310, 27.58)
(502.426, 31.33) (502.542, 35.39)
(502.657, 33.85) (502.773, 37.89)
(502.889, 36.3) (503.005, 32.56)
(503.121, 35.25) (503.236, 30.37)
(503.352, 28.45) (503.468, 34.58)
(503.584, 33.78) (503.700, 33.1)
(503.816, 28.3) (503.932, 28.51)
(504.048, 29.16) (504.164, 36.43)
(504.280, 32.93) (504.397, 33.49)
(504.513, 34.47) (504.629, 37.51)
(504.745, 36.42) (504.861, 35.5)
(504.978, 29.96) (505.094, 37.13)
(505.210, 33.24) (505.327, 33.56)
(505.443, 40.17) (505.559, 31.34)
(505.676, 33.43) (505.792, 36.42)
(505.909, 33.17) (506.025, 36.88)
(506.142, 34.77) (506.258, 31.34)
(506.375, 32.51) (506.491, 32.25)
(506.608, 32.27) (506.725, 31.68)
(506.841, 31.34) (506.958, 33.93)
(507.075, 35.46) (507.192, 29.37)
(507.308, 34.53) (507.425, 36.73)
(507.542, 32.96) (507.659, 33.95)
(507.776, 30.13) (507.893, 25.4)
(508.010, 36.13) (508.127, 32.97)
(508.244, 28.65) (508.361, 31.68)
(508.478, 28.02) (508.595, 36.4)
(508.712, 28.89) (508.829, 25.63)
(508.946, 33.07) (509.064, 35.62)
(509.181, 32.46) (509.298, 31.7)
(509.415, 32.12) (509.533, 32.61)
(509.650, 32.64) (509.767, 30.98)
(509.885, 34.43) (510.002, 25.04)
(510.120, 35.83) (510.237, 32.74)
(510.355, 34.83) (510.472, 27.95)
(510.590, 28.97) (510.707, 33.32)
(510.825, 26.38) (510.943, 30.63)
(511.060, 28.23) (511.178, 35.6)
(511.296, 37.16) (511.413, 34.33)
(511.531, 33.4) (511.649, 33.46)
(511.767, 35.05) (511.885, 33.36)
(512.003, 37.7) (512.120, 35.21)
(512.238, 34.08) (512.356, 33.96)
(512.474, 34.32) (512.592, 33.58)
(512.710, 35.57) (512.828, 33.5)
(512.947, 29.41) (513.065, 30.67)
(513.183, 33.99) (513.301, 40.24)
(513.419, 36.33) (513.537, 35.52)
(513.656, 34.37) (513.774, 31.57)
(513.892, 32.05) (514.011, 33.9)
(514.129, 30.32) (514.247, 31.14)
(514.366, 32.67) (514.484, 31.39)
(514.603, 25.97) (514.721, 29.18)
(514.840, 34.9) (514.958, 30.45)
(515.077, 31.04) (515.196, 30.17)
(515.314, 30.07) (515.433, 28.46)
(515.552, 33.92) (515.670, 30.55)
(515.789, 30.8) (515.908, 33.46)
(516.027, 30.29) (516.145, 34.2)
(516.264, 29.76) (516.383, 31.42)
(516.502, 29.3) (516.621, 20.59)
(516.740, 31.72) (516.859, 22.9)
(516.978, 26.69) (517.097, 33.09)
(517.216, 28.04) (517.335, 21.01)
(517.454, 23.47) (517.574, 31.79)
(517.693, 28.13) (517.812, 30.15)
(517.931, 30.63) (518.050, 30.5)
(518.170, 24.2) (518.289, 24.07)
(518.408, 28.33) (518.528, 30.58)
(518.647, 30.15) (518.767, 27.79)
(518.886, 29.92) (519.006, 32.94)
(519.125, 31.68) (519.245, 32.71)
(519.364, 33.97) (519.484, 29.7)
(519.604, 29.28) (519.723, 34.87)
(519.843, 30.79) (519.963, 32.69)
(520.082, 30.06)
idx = -0.06 mag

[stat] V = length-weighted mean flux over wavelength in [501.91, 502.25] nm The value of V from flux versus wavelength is 31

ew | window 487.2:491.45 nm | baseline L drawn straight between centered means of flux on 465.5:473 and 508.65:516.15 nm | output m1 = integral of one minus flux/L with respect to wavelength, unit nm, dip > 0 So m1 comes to -0.19 nm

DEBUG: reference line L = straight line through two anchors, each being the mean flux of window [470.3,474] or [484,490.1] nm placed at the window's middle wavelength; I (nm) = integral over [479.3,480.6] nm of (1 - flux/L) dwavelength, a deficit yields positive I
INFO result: -0.11 nm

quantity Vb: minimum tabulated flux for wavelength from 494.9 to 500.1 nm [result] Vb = 25.42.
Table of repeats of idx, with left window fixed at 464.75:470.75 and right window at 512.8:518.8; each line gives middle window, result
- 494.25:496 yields -0.13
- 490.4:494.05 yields -0.07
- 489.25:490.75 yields -0.09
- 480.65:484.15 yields -0.08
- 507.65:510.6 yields -0.03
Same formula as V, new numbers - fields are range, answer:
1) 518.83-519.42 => 32.3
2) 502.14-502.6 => 31.4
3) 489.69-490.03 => 34.7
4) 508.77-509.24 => 31.7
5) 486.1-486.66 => 31.9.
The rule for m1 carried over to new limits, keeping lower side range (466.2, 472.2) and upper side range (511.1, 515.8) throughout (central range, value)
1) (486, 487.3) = 0.05 nm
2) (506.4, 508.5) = 0.05 nm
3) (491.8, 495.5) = -0.10 nm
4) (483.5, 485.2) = 0.03 nm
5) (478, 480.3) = -0.13 nm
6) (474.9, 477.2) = -0.04 nm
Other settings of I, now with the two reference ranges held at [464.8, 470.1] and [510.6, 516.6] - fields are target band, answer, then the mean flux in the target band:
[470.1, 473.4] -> -0.15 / 34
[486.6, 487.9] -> -0.02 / 33.1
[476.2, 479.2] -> -0.12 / 33.8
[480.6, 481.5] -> -0.04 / 33.8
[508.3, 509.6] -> 0.03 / 31.7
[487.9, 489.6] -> -0.12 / 34.9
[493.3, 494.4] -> -0.07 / 34.6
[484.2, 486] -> 0.02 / 32.2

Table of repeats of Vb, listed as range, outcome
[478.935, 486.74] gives 22.89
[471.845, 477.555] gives 27.42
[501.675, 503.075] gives 27.58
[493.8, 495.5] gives 30.48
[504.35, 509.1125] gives 25.4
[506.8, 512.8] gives 25.04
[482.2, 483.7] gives 28.02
